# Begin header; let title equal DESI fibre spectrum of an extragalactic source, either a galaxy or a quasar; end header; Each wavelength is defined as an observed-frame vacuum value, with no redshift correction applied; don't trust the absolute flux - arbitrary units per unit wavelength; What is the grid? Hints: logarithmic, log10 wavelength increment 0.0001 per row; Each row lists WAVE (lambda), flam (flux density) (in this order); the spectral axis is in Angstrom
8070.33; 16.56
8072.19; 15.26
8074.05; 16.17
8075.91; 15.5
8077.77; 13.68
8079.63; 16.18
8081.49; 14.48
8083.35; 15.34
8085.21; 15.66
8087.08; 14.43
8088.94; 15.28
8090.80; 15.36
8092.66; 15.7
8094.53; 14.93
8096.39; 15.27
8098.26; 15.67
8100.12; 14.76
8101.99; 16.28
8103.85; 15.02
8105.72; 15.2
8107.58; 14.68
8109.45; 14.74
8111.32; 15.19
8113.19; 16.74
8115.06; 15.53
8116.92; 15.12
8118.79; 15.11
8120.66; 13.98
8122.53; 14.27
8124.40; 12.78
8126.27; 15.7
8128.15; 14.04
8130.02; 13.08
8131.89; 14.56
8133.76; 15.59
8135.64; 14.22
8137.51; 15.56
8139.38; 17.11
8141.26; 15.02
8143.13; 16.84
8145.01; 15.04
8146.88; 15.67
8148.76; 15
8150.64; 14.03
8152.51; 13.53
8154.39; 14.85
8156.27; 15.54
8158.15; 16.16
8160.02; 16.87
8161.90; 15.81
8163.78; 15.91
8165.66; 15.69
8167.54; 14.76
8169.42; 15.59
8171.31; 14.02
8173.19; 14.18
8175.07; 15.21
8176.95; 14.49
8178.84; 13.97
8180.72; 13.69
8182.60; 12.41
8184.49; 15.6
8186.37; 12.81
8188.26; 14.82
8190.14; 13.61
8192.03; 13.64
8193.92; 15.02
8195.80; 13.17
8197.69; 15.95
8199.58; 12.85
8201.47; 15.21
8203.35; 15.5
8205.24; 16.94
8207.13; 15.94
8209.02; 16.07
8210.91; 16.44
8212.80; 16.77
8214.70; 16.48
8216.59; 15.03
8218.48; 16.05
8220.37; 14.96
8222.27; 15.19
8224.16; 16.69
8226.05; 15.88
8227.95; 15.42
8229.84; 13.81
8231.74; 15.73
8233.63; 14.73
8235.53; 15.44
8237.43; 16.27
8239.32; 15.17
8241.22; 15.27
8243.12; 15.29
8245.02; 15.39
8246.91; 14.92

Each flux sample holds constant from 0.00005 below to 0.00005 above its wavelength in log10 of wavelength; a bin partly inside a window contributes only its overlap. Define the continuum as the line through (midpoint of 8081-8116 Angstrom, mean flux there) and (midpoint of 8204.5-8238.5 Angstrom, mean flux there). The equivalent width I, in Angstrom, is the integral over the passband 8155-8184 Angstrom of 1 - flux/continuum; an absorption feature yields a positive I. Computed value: 1.11 Angstrom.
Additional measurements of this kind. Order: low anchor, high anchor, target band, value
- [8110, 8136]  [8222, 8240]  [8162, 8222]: 1.0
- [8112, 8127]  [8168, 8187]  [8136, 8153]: -0.8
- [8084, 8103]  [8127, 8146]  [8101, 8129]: 0.5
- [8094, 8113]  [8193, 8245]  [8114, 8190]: 2.4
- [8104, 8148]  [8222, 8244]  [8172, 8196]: 1.8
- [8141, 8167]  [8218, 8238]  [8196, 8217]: -0.3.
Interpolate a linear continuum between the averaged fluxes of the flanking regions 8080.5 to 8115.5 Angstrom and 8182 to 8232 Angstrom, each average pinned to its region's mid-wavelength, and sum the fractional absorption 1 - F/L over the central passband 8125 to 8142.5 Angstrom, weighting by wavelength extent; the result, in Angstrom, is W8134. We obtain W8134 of 0.3 Angstrom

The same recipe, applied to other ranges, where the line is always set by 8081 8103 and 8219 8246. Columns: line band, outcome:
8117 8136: 1.2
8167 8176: 0.3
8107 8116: -0.1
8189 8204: 1.0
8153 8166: -0.4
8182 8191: 0.8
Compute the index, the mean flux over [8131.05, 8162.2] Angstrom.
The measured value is 15.4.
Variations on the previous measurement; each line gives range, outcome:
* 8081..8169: 15.2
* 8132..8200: 14.8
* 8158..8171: 15.7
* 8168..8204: 14.3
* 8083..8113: 15.3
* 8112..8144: 15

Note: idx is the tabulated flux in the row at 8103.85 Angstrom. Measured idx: 15.02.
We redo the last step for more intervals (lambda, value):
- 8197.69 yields 15.95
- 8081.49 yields 14.48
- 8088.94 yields 15.28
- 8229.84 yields 13.81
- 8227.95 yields 15.42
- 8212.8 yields 16.77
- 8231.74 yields 15.73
